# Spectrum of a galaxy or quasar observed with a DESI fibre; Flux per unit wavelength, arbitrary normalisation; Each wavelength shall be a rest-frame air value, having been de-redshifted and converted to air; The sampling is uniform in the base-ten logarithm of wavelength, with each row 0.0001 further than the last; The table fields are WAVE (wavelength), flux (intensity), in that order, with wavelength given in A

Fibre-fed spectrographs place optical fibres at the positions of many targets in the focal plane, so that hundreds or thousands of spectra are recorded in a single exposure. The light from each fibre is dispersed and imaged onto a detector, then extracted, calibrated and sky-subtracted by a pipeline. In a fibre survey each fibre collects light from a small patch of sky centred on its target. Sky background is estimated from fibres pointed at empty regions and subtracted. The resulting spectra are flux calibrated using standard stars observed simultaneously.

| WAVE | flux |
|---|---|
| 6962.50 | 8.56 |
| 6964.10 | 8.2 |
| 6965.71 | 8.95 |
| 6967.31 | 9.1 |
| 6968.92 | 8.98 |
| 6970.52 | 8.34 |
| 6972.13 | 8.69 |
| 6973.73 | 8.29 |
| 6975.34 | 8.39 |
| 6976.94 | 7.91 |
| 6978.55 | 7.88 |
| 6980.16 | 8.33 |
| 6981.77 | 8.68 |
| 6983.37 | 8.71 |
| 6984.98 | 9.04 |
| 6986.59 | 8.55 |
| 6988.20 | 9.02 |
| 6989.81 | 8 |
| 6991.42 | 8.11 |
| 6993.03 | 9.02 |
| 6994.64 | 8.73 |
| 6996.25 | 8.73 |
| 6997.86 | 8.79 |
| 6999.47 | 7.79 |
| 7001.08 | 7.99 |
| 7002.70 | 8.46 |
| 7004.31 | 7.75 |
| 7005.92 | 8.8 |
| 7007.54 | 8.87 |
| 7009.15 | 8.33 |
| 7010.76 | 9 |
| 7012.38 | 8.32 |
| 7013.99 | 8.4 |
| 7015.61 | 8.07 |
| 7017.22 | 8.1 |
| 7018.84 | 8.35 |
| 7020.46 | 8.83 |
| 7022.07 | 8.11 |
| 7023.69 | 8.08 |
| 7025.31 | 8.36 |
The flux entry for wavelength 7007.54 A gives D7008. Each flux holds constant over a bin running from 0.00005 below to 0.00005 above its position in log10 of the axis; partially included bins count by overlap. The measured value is 8.87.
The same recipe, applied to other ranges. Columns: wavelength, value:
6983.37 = 8.71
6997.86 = 8.79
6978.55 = 7.88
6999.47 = 7.79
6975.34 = 8.39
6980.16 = 8.33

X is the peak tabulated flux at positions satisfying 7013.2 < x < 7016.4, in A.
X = 8.4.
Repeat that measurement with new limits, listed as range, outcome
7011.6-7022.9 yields 8.83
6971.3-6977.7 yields 8.69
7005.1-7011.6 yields 9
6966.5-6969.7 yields 9.1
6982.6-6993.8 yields 9.04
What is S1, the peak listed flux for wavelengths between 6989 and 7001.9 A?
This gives 9.02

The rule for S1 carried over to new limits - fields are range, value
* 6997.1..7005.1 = 8.79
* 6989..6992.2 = 8.11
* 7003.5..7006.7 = 8.8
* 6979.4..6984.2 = 8.71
